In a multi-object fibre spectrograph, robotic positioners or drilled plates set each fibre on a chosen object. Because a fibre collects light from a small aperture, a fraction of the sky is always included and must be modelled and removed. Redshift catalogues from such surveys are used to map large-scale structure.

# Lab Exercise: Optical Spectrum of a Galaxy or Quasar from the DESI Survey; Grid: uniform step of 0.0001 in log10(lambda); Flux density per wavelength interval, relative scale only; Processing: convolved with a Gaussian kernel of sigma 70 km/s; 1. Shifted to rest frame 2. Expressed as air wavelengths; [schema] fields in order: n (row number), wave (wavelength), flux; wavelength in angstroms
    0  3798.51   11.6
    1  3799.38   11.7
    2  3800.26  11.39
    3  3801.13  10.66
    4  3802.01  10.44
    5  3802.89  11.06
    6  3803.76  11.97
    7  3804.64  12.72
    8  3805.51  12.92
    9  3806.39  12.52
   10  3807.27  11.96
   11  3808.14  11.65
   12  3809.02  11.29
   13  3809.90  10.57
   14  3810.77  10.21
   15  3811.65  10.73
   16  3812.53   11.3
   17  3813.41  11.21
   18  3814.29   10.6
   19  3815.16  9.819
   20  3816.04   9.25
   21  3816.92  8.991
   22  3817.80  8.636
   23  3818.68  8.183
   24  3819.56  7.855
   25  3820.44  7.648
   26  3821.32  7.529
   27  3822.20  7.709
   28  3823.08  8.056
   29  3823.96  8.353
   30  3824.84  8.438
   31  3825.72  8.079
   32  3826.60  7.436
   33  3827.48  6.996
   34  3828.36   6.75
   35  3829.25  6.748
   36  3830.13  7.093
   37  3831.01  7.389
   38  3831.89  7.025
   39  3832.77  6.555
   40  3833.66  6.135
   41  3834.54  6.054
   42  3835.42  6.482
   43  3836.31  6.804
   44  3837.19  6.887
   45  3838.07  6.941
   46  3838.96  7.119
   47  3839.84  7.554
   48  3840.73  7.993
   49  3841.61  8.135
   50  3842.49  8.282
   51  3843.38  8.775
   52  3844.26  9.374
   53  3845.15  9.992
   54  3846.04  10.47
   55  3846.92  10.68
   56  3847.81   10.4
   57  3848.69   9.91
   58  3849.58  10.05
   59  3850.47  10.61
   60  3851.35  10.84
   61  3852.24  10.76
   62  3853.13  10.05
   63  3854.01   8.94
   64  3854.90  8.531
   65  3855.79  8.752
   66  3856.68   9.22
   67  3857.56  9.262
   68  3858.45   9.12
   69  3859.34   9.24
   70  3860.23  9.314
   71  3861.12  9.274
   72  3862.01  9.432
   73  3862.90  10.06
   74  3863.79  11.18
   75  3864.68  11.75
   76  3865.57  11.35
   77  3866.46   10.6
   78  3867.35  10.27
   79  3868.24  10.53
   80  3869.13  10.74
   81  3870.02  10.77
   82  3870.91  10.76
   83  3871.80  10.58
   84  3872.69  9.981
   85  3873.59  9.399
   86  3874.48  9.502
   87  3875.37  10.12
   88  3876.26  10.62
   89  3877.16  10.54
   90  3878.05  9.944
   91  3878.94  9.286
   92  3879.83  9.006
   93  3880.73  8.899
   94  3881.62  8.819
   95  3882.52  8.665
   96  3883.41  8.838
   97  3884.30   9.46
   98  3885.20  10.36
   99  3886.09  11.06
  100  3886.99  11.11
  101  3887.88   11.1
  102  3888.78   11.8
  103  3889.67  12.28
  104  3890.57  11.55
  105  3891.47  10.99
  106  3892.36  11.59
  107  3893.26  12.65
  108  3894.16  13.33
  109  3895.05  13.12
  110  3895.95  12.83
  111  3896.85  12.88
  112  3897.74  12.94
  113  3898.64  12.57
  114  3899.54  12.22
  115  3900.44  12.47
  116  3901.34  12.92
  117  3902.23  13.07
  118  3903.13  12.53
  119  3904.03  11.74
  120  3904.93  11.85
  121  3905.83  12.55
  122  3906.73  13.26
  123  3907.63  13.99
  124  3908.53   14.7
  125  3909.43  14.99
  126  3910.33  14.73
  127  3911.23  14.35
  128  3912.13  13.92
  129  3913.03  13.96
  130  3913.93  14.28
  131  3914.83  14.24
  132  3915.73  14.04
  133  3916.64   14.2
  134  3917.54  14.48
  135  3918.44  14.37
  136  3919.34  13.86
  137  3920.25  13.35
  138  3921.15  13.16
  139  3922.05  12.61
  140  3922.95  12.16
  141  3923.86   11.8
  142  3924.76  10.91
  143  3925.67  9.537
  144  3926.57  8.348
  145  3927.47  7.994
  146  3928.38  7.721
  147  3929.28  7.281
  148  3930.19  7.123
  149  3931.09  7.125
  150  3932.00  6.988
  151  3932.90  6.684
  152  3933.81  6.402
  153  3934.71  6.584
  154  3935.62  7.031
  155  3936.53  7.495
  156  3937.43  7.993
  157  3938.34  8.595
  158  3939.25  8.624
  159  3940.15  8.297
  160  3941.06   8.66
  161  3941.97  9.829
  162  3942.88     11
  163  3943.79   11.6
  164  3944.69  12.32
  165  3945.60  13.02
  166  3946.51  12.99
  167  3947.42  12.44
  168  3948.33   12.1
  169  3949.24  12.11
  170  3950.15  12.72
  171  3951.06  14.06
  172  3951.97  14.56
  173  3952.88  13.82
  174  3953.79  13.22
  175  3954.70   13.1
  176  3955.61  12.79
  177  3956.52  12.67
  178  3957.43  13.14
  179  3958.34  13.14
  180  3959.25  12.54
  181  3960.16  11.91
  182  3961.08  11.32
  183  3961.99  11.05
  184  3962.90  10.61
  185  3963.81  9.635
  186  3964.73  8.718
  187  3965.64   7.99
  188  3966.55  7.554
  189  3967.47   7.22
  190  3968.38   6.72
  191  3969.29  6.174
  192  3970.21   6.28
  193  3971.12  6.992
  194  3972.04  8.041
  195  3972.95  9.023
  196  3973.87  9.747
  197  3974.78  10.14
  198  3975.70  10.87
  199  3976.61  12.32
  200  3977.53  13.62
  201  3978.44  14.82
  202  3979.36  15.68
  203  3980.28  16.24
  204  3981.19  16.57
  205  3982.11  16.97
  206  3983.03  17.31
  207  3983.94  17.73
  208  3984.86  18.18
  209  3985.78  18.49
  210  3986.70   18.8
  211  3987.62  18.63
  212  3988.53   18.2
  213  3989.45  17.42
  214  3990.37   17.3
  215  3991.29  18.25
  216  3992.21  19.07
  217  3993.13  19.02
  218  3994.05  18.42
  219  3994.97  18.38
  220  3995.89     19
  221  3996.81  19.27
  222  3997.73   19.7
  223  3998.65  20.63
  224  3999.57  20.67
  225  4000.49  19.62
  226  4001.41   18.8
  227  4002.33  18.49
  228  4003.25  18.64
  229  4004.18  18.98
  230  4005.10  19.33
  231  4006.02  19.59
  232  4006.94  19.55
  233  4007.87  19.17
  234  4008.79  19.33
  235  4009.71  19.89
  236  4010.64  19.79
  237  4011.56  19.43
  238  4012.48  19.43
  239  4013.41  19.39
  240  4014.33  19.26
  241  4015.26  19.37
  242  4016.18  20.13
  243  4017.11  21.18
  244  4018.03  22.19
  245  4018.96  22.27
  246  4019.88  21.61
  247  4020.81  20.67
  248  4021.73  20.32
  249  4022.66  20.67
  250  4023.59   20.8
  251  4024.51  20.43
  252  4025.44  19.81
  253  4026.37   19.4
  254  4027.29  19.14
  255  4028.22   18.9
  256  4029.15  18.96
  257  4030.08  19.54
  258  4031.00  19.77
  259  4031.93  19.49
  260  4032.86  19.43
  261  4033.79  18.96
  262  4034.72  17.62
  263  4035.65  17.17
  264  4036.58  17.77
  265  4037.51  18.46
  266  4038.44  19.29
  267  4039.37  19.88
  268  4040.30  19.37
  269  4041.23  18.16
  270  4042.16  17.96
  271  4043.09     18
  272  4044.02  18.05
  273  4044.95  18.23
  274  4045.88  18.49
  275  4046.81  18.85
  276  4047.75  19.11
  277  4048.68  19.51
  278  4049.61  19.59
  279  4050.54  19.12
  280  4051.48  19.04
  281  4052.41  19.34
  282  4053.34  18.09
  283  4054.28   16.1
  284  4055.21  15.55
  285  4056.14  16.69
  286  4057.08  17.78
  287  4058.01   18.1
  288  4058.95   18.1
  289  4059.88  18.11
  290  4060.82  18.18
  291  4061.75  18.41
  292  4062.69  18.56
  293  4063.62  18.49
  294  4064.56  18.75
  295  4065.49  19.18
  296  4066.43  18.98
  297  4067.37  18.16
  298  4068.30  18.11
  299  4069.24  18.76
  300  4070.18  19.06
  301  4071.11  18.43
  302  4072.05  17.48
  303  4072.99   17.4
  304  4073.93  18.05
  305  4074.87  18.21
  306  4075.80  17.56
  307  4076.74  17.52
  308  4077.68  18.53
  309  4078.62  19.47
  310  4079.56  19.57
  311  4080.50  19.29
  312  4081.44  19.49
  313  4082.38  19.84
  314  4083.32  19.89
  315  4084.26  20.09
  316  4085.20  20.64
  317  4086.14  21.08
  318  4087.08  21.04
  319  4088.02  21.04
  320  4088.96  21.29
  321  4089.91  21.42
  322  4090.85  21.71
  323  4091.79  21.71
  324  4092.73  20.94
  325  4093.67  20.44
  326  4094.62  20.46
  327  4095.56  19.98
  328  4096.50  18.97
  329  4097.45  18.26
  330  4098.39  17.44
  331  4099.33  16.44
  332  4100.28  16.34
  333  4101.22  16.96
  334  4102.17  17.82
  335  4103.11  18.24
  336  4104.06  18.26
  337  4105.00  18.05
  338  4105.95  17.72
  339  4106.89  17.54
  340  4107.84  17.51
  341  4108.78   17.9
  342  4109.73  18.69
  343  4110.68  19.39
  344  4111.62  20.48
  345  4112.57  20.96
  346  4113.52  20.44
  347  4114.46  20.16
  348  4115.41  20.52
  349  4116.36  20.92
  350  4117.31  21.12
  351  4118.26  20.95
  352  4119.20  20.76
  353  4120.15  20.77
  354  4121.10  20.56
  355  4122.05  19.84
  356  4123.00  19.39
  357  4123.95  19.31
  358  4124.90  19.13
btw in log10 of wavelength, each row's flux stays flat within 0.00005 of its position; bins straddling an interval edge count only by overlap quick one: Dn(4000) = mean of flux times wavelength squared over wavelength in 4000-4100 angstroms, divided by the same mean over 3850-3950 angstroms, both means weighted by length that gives 1.89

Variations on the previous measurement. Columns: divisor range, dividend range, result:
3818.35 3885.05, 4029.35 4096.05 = 2.35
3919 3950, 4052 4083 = 1.99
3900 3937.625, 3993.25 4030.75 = 1.82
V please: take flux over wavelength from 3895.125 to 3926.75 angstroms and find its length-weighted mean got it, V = 13.1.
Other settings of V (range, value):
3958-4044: 16.8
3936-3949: 10.4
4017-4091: 19.1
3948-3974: 10.7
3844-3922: 11.4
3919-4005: 12.8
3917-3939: 9.57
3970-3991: 14.5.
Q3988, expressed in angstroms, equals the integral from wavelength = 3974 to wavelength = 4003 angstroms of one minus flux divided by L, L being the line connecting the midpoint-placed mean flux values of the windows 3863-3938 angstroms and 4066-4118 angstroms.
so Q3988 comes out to -4.7 angstroms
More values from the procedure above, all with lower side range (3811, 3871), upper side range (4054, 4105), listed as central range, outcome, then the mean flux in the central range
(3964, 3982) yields 5.10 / 10.4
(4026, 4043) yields -1.88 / 18.8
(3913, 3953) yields 6.03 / 10.8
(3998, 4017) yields -4.40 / 19.5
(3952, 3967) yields 2.48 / 11.5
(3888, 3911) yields -2.84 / 12.8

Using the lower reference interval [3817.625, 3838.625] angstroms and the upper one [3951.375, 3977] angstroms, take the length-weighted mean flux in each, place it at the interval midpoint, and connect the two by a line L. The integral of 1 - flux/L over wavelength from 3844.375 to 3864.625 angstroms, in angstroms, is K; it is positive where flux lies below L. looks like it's -5.0 angstroms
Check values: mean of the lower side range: 7.3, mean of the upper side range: 10.4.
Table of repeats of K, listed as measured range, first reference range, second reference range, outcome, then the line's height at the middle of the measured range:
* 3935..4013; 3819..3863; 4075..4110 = 0.77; 14.1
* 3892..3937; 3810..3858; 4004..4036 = 5.34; 13.4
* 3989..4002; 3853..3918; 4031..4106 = -2.58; 15.8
